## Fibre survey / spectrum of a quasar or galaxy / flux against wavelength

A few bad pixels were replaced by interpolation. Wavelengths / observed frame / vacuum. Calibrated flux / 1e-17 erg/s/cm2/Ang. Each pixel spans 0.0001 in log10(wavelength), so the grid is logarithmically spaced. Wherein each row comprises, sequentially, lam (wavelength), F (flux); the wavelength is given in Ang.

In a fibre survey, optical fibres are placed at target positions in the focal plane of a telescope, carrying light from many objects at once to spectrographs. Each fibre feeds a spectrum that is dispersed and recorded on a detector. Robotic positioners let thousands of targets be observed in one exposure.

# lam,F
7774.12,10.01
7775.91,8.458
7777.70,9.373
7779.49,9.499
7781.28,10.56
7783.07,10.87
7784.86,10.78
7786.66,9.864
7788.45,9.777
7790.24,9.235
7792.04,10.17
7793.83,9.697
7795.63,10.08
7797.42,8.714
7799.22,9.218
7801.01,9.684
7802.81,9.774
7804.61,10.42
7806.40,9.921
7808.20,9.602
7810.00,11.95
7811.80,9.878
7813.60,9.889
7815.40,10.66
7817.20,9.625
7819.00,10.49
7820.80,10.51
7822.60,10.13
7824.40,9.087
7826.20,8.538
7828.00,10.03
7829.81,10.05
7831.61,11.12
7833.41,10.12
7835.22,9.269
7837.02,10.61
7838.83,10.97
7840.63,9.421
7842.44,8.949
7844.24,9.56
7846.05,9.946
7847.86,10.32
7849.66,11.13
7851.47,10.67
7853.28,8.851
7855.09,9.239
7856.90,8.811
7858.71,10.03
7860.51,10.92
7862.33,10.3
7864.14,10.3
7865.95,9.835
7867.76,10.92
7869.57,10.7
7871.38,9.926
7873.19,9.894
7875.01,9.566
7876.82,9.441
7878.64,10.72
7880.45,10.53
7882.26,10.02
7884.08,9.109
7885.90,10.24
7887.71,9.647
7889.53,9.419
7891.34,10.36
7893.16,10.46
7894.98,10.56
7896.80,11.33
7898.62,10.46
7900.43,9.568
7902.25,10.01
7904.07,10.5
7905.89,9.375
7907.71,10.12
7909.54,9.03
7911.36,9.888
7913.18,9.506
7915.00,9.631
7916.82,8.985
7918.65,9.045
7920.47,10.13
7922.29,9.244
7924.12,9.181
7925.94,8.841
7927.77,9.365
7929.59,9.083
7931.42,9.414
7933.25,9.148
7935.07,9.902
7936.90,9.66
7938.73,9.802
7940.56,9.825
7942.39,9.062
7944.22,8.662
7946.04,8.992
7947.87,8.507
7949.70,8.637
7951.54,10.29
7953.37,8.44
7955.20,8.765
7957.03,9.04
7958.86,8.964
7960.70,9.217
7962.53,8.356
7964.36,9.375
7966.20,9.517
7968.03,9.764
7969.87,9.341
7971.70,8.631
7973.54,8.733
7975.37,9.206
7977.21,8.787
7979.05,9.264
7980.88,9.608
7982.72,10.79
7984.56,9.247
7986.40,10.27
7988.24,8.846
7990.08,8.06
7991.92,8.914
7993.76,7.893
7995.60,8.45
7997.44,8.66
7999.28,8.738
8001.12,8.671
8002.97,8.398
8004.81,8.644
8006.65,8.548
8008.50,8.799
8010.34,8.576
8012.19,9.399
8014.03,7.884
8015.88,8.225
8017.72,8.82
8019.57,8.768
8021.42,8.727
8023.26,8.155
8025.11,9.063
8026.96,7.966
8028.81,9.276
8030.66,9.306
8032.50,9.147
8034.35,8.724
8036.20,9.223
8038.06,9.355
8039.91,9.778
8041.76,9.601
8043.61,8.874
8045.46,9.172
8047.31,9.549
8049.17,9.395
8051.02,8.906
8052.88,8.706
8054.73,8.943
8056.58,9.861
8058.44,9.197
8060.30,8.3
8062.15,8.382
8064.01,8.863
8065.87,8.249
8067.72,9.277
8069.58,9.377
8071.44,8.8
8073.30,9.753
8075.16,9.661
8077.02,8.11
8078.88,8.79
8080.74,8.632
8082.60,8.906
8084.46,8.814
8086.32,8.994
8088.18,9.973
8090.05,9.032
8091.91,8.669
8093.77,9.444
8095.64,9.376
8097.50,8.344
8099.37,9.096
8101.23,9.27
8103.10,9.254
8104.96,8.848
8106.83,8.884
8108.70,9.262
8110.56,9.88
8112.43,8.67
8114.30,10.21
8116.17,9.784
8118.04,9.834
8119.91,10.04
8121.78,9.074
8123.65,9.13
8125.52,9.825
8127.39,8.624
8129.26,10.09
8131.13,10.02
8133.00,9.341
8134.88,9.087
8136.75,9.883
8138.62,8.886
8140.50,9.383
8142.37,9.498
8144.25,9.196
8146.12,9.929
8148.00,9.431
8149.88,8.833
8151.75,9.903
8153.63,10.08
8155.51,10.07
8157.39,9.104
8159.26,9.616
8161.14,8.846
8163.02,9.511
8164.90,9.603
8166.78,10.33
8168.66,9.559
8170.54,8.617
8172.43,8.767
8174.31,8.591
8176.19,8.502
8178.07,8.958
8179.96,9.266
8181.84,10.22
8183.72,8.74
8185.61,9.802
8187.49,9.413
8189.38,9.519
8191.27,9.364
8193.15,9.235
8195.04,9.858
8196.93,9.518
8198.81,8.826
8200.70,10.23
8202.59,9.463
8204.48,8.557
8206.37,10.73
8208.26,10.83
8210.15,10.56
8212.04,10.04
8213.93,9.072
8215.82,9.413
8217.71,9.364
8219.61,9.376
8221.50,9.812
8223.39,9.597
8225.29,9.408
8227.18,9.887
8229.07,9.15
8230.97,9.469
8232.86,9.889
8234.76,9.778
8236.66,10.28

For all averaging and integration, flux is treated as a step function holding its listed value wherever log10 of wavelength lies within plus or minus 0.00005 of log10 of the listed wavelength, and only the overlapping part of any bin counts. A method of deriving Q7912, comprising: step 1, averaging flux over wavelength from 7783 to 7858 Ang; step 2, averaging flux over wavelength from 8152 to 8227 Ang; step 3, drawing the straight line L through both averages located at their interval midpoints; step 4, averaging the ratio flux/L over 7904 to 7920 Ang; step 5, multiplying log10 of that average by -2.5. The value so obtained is 0.03 mag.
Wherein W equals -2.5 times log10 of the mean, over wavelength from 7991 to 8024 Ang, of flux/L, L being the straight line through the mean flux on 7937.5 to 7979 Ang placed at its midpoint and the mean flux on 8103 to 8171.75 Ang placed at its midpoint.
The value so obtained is 0.076 mag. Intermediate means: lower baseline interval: 9.09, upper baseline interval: 9.46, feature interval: 8.57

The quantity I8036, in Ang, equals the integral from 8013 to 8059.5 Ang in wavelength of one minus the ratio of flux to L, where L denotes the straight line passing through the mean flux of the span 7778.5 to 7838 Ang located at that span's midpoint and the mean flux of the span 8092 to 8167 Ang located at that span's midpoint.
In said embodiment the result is 2.9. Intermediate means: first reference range 9.99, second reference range 9.42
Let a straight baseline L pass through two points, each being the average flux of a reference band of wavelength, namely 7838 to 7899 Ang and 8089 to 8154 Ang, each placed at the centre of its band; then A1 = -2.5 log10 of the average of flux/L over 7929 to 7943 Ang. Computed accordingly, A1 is 0.04 mag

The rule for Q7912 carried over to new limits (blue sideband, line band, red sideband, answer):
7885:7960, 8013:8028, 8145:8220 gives 0.13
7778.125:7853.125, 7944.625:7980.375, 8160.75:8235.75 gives 0.09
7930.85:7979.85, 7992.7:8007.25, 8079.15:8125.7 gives 0.08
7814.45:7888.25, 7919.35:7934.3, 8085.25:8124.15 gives 0.06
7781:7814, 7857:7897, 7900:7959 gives -0.06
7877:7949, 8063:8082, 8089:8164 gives 0.06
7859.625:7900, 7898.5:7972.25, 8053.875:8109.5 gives 0.06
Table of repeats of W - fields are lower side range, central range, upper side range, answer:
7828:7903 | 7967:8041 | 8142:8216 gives 0.105 mag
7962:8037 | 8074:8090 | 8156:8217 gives 0.018 mag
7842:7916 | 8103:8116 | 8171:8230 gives 0.035 mag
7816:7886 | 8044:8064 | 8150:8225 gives 0.078 mag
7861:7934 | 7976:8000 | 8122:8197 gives 0.075 mag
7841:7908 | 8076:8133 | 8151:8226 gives 0.048 mag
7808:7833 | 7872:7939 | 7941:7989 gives -0.022 mag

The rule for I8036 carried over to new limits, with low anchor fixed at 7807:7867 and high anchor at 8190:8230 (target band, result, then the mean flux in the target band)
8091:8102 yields 0.8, 9.03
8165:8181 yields 0.9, 9.11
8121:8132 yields 0.3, 9.47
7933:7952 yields 1.2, 9.3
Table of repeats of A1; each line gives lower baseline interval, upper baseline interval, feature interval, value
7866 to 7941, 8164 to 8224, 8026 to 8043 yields 0.06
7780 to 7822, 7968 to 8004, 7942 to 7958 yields 0.03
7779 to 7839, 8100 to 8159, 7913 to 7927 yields 0.06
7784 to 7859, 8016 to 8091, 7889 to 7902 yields -0.08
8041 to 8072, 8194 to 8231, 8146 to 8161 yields -0.02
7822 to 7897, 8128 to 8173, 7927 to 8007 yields 0.08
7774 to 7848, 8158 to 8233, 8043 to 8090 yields 0.07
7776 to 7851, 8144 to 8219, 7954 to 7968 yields 0.08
